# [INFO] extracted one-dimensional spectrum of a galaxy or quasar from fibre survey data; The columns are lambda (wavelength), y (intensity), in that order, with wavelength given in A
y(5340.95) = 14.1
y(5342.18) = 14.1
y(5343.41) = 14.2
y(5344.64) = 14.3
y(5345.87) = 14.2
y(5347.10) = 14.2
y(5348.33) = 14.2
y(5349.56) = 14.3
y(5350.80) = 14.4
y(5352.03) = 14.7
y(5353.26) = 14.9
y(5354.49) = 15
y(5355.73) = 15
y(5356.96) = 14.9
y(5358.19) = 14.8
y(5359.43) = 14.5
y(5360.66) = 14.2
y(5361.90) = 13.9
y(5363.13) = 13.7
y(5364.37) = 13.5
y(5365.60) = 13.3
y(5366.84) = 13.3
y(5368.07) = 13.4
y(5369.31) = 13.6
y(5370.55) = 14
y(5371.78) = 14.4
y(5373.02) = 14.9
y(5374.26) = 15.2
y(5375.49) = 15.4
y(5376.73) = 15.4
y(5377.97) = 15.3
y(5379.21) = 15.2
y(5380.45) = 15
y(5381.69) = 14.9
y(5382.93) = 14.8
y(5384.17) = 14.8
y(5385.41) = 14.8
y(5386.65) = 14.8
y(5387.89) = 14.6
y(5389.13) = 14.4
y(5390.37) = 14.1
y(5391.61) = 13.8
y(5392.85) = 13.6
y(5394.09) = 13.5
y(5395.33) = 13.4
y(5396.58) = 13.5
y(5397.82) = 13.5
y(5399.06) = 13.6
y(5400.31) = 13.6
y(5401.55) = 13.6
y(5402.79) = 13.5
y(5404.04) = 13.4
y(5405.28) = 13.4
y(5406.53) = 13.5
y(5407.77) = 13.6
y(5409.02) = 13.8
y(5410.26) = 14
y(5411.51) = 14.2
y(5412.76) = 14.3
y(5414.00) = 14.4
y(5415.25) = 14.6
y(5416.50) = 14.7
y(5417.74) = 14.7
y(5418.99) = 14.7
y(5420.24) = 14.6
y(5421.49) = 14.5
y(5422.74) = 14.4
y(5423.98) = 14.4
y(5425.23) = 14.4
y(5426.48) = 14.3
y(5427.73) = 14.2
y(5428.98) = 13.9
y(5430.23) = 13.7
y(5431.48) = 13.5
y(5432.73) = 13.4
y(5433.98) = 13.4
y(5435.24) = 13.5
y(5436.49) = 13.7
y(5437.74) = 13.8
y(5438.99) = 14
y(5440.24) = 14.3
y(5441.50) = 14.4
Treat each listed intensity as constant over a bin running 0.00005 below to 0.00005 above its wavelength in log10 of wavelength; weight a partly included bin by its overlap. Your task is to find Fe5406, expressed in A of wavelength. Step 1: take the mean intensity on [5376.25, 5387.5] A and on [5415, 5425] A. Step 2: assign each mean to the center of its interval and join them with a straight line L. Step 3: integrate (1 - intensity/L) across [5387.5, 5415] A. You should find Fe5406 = 1.8 A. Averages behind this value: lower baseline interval 15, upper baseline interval 14.6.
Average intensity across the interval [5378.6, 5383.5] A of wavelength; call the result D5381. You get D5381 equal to 15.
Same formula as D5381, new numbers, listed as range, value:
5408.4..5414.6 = 14.1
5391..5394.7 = 13.6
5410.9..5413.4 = 14.3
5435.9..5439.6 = 13.8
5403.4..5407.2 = 13.4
